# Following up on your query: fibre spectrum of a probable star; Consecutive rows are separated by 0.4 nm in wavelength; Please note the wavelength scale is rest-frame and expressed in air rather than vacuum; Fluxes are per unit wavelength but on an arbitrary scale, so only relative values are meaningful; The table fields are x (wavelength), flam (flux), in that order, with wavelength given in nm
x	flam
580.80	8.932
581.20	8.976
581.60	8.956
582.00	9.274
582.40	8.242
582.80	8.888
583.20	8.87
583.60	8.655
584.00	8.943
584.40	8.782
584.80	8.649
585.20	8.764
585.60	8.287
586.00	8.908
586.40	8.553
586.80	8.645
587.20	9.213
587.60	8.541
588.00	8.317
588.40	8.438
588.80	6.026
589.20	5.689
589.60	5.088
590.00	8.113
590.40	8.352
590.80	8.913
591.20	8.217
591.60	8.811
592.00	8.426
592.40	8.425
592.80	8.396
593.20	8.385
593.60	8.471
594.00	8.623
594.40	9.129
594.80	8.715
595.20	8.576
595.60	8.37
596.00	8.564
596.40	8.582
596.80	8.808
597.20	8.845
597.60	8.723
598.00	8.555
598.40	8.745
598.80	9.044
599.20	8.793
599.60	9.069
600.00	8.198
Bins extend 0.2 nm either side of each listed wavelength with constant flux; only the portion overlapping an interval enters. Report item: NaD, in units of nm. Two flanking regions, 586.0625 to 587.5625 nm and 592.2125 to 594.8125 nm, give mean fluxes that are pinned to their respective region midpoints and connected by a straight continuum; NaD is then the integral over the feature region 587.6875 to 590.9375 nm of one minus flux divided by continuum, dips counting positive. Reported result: 0.50 nm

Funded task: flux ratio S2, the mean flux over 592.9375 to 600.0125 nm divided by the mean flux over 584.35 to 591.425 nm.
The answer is 1.08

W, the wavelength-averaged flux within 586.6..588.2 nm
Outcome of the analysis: 8.68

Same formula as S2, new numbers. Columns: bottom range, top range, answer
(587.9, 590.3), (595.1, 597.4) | 1.24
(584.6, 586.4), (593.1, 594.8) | 1.00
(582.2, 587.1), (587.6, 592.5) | 0.89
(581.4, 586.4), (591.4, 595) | 0.98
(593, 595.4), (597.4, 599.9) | 1.02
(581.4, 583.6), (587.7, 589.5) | 0.80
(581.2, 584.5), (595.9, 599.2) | 0.99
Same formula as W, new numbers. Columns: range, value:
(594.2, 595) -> 8.92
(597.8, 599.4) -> 8.78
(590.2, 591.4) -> 8.49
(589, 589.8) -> 5.39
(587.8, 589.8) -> 6.71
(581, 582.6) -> 8.86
